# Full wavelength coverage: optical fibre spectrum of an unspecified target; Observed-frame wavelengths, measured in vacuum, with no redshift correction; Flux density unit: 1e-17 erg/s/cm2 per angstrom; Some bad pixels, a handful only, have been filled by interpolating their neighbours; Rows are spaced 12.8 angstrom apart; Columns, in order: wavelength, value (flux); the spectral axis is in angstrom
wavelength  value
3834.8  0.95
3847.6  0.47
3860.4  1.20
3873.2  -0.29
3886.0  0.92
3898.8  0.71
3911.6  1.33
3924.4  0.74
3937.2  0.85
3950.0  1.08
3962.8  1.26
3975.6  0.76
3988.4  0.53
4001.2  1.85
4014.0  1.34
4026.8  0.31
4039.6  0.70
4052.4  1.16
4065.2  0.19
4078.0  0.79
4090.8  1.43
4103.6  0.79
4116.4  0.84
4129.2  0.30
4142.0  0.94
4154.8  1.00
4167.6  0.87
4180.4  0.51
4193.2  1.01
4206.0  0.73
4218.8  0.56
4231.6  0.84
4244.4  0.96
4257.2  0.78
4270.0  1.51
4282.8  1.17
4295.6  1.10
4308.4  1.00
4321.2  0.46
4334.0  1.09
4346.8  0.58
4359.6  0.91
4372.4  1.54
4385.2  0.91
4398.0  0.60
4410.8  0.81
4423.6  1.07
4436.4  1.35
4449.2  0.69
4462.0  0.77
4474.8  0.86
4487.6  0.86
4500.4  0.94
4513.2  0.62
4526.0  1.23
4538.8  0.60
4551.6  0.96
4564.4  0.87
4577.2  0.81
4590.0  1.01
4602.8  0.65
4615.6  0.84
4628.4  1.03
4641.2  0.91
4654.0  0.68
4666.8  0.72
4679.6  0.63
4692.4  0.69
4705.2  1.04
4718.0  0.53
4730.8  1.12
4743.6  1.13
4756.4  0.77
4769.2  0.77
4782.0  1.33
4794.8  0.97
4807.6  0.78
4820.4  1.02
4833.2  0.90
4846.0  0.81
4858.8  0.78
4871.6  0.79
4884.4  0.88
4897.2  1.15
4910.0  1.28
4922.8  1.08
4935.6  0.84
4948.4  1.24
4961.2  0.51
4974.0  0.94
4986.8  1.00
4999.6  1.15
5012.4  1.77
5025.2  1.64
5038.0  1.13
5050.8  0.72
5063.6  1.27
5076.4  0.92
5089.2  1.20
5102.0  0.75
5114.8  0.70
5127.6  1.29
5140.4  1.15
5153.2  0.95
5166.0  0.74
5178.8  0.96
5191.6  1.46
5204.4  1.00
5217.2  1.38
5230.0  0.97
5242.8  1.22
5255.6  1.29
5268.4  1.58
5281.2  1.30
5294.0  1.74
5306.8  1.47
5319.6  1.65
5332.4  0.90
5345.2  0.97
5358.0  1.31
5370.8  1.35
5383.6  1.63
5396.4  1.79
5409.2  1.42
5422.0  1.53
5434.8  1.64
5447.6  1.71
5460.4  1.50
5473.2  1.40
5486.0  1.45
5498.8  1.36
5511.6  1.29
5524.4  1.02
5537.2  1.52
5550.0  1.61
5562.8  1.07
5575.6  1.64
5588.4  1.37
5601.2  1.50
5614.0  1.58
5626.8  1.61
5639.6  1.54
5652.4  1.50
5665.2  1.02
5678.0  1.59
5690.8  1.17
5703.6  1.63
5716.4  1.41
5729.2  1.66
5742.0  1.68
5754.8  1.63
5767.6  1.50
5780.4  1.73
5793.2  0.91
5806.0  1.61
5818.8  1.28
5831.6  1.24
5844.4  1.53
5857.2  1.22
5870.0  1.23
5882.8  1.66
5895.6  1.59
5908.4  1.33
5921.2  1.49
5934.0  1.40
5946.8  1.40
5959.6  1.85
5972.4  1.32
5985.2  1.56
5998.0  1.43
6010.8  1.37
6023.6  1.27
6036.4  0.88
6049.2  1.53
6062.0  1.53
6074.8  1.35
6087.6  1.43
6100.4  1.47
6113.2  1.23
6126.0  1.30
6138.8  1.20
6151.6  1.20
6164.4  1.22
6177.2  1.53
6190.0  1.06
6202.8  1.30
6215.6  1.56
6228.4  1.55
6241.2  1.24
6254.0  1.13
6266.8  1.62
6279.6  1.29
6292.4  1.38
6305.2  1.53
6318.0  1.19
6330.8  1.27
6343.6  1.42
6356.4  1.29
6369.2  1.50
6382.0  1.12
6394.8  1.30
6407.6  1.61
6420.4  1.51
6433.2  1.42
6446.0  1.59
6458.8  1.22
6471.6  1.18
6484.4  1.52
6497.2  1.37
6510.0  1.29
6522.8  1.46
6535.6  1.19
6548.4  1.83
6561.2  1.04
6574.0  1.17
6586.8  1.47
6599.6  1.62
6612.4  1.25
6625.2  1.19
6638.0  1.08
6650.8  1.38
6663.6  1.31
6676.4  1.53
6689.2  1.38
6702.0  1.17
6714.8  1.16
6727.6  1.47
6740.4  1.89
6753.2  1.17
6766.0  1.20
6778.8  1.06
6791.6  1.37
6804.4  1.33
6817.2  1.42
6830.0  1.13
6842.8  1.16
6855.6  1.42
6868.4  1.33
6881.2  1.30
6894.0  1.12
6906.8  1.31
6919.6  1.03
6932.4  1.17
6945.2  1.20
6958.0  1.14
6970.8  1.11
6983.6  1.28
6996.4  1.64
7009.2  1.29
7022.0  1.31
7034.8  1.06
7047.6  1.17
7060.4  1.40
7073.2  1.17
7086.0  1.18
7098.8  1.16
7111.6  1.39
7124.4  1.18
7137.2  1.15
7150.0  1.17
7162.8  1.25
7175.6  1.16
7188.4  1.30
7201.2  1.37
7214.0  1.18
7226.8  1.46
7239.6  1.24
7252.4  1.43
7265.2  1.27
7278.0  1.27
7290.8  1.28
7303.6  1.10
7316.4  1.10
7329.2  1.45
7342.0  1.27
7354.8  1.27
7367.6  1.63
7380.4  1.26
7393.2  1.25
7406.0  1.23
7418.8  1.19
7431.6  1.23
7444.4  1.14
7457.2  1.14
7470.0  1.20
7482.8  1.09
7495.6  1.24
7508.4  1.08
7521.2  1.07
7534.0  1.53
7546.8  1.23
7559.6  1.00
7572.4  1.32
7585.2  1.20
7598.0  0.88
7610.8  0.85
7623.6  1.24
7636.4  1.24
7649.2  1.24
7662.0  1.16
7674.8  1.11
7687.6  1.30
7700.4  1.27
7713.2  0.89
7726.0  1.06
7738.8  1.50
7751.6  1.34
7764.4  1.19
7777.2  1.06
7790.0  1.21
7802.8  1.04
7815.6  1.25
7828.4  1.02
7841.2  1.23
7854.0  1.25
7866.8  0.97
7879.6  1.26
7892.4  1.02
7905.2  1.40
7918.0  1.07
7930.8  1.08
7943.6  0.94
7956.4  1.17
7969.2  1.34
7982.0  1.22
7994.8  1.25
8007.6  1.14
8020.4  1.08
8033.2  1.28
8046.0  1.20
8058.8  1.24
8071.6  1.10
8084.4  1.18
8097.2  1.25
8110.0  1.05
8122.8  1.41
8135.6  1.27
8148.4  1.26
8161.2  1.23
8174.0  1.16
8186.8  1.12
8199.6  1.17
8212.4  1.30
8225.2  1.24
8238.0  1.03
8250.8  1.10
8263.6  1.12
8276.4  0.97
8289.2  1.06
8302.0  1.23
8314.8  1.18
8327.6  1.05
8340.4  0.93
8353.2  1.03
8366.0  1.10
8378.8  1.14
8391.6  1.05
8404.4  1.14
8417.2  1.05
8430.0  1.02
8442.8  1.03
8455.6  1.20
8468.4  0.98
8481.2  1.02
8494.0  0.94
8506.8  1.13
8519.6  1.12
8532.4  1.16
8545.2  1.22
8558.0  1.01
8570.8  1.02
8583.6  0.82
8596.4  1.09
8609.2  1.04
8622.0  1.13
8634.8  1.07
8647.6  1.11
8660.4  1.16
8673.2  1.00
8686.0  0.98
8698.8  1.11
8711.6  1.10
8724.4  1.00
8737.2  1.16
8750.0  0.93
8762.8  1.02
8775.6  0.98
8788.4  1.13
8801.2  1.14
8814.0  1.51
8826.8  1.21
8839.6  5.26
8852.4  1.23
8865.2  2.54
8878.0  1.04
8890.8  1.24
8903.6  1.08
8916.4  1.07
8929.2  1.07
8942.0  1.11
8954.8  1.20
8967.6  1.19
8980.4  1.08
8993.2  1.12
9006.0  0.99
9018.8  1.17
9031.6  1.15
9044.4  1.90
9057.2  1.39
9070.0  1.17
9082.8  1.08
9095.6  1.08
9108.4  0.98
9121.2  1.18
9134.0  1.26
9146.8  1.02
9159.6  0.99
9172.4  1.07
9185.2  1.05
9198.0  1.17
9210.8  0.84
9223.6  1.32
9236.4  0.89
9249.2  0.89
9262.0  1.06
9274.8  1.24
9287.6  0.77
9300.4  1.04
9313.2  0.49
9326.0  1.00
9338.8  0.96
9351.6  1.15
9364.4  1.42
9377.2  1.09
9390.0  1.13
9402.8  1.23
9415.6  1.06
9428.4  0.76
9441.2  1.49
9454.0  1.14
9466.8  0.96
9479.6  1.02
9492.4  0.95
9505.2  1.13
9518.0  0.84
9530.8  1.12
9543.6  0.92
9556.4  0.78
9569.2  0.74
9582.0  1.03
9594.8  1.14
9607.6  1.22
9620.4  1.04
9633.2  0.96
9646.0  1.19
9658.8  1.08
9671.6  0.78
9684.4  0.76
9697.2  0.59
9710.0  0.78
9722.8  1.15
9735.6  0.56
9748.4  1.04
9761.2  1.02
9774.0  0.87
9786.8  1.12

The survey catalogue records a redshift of 0.35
